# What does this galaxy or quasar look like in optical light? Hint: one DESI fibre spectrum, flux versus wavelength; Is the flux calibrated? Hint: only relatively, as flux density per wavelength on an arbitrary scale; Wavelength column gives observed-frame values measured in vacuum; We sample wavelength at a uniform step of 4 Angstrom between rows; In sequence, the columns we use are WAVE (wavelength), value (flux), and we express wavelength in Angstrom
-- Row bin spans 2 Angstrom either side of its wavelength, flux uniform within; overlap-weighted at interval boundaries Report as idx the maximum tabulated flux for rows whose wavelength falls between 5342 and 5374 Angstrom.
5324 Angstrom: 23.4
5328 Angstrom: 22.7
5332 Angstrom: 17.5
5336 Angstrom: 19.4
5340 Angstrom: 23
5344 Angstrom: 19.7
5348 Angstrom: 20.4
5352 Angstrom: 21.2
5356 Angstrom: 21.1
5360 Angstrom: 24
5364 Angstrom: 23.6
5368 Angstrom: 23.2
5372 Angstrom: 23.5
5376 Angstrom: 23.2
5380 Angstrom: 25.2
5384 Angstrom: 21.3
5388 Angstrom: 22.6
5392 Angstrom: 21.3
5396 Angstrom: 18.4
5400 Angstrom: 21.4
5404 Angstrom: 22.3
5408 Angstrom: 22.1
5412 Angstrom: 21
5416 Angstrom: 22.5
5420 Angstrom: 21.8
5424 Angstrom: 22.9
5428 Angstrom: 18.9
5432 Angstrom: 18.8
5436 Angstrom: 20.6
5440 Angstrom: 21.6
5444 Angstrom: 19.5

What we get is 24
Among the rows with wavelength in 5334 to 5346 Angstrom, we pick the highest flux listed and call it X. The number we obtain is 23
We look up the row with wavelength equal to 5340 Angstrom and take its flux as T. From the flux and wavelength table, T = 23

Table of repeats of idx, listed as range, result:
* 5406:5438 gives 22.9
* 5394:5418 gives 22.5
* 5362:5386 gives 25.2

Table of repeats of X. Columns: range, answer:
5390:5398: 21.3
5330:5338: 19.4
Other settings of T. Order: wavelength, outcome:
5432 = 18.8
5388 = 22.6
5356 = 21.1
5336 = 19.4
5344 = 19.7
